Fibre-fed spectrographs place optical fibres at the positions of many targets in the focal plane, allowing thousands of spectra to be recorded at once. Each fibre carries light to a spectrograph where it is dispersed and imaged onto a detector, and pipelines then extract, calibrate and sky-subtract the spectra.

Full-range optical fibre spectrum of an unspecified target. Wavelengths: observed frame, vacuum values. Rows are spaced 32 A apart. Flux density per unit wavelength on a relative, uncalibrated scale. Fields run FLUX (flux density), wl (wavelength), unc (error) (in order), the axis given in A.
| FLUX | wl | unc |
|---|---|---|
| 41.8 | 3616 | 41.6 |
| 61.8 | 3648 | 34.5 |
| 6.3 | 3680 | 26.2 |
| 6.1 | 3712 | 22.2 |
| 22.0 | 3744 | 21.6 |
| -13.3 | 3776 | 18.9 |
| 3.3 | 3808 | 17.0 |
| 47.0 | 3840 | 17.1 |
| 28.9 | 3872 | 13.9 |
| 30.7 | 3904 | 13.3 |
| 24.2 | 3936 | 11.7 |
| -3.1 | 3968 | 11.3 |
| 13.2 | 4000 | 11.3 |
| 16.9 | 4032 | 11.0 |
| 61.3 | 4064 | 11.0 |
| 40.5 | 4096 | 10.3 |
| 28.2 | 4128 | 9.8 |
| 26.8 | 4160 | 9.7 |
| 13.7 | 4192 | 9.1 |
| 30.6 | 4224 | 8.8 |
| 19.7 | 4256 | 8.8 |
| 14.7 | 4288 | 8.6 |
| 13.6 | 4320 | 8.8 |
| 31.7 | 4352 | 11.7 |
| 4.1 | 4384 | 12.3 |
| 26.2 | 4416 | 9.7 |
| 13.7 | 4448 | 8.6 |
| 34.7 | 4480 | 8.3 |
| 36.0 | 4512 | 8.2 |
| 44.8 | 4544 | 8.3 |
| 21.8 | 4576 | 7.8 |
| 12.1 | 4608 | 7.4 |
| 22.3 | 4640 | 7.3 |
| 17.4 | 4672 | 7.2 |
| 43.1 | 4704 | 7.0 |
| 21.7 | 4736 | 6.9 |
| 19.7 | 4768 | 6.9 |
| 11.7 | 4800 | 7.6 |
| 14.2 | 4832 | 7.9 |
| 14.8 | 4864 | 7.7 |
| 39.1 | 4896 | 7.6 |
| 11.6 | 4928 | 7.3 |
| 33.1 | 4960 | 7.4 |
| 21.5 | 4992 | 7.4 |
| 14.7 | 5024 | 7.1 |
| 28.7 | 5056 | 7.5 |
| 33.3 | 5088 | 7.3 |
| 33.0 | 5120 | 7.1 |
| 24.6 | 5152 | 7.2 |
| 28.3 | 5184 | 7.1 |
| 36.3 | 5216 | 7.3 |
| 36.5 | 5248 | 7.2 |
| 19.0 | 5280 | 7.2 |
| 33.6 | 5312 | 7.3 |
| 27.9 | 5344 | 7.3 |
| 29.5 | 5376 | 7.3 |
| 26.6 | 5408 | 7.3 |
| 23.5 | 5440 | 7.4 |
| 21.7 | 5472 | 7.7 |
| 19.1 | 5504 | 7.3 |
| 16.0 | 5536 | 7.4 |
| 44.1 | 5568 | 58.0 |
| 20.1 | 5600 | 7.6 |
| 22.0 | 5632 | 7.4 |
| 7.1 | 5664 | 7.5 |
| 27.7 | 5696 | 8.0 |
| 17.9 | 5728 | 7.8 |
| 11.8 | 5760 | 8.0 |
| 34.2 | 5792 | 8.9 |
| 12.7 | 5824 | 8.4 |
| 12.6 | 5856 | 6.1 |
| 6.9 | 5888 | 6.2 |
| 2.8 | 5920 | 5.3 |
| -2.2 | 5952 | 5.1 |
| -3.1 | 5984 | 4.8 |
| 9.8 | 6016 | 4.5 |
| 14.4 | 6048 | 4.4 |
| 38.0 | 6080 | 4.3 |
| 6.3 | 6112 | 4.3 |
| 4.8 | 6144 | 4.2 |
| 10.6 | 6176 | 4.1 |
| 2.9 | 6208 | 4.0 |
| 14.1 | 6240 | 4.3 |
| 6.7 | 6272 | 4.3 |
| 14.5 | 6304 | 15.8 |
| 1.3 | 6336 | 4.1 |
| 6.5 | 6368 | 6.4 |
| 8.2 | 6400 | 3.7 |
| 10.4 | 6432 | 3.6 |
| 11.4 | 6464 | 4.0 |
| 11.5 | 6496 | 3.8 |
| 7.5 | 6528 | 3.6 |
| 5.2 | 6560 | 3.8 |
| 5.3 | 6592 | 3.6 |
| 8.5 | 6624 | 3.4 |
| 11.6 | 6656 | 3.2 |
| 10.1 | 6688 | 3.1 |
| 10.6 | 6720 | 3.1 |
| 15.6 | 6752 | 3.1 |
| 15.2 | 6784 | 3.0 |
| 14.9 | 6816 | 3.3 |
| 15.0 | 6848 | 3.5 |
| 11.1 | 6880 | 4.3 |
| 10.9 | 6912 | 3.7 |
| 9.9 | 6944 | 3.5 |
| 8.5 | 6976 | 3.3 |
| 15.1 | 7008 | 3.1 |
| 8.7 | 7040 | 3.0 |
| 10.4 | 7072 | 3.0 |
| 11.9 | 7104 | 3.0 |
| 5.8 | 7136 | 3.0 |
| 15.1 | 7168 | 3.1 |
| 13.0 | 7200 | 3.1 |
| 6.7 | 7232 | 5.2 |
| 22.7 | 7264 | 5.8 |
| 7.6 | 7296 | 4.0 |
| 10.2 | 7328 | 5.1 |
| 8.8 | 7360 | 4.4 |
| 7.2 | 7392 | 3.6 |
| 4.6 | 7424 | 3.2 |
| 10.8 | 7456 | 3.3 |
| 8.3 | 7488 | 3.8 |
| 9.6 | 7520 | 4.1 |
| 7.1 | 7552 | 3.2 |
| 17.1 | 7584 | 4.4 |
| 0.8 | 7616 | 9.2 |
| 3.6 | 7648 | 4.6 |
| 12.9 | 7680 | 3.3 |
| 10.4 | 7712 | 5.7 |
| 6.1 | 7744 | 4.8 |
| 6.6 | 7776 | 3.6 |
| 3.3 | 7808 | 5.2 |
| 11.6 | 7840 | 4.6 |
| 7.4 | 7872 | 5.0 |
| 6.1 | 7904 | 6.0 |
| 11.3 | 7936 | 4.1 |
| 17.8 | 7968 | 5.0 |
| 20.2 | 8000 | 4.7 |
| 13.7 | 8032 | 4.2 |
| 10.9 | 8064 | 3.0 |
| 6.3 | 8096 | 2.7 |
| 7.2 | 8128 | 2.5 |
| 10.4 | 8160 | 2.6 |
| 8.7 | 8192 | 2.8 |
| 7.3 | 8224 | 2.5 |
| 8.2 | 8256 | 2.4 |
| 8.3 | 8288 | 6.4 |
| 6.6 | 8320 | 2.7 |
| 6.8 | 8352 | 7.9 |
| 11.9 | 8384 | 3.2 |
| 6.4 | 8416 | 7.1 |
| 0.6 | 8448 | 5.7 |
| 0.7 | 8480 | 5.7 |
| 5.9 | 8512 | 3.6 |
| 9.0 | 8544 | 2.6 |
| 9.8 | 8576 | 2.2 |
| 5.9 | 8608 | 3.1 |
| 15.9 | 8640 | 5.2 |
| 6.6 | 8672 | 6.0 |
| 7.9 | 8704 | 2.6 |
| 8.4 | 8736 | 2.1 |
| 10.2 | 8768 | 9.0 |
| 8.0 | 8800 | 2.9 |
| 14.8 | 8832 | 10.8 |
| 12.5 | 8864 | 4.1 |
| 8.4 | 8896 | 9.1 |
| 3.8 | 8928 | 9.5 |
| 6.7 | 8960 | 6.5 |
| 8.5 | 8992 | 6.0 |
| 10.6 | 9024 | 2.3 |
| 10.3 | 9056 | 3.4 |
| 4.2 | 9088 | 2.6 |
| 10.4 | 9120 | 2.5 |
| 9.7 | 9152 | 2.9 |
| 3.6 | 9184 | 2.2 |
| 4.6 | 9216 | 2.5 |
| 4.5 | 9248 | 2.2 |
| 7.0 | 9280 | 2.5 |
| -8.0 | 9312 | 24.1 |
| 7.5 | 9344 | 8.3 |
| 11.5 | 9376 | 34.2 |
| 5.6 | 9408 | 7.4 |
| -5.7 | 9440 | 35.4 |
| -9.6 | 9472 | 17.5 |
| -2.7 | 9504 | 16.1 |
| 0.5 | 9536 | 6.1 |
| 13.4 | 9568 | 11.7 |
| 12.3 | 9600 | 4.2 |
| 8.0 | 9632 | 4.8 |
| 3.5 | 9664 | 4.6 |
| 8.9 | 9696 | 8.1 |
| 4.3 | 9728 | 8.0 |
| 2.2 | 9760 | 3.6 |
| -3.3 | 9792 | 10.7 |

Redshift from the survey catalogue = 0.216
